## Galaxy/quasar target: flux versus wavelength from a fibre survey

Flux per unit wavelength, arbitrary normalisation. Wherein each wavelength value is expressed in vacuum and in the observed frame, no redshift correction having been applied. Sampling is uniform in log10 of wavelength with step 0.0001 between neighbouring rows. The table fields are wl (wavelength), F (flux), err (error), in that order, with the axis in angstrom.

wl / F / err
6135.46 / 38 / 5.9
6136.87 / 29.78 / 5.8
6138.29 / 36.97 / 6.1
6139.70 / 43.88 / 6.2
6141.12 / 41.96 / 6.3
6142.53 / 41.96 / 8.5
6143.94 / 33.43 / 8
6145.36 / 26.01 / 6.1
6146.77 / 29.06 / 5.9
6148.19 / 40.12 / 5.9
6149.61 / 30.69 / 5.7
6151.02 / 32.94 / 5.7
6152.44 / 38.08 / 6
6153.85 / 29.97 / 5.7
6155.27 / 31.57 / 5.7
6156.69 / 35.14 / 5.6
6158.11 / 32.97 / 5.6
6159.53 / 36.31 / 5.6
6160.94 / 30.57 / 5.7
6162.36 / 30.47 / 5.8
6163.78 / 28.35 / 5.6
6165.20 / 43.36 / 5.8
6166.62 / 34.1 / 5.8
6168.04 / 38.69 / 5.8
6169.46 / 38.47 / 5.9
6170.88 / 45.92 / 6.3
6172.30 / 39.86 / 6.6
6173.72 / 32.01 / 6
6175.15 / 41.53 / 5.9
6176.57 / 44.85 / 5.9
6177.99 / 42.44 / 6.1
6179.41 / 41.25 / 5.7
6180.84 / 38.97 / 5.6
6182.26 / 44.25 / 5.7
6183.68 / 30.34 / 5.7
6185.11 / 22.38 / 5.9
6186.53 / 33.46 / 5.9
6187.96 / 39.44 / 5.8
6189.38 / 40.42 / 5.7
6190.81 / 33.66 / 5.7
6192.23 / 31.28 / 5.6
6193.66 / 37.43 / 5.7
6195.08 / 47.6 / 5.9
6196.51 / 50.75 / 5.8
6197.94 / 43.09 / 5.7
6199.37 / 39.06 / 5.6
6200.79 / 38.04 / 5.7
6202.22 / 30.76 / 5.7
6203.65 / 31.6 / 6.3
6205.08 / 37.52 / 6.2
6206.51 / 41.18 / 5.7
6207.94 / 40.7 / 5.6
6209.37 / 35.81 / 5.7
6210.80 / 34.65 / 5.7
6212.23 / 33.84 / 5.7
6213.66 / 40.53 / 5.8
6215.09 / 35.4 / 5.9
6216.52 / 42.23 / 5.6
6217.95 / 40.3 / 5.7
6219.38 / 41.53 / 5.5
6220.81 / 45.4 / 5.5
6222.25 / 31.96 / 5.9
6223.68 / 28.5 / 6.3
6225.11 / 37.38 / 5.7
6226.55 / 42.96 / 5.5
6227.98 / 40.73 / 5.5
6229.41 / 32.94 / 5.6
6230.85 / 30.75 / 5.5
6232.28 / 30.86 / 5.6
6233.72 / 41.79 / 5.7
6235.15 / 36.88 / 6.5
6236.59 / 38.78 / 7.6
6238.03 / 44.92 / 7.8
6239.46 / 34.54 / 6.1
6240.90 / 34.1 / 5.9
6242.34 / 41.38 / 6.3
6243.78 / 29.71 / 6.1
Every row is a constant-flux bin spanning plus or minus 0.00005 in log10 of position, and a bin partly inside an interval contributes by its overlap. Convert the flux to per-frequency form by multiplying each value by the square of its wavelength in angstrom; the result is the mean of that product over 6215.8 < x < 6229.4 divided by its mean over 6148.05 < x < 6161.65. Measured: 1.18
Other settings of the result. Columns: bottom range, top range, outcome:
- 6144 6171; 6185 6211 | 1.12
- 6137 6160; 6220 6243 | 1.09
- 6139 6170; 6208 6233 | 1.08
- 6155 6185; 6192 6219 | 1.06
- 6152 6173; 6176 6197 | 1.09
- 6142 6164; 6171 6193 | 1.14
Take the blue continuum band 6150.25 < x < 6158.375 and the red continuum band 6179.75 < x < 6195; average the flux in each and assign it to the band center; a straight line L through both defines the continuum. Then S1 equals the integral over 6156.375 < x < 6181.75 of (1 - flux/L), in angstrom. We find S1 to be -2.2 angstrom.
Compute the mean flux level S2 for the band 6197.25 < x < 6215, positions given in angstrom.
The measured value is 37.2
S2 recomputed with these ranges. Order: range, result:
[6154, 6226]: 37.3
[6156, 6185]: 37.2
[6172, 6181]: 40.2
